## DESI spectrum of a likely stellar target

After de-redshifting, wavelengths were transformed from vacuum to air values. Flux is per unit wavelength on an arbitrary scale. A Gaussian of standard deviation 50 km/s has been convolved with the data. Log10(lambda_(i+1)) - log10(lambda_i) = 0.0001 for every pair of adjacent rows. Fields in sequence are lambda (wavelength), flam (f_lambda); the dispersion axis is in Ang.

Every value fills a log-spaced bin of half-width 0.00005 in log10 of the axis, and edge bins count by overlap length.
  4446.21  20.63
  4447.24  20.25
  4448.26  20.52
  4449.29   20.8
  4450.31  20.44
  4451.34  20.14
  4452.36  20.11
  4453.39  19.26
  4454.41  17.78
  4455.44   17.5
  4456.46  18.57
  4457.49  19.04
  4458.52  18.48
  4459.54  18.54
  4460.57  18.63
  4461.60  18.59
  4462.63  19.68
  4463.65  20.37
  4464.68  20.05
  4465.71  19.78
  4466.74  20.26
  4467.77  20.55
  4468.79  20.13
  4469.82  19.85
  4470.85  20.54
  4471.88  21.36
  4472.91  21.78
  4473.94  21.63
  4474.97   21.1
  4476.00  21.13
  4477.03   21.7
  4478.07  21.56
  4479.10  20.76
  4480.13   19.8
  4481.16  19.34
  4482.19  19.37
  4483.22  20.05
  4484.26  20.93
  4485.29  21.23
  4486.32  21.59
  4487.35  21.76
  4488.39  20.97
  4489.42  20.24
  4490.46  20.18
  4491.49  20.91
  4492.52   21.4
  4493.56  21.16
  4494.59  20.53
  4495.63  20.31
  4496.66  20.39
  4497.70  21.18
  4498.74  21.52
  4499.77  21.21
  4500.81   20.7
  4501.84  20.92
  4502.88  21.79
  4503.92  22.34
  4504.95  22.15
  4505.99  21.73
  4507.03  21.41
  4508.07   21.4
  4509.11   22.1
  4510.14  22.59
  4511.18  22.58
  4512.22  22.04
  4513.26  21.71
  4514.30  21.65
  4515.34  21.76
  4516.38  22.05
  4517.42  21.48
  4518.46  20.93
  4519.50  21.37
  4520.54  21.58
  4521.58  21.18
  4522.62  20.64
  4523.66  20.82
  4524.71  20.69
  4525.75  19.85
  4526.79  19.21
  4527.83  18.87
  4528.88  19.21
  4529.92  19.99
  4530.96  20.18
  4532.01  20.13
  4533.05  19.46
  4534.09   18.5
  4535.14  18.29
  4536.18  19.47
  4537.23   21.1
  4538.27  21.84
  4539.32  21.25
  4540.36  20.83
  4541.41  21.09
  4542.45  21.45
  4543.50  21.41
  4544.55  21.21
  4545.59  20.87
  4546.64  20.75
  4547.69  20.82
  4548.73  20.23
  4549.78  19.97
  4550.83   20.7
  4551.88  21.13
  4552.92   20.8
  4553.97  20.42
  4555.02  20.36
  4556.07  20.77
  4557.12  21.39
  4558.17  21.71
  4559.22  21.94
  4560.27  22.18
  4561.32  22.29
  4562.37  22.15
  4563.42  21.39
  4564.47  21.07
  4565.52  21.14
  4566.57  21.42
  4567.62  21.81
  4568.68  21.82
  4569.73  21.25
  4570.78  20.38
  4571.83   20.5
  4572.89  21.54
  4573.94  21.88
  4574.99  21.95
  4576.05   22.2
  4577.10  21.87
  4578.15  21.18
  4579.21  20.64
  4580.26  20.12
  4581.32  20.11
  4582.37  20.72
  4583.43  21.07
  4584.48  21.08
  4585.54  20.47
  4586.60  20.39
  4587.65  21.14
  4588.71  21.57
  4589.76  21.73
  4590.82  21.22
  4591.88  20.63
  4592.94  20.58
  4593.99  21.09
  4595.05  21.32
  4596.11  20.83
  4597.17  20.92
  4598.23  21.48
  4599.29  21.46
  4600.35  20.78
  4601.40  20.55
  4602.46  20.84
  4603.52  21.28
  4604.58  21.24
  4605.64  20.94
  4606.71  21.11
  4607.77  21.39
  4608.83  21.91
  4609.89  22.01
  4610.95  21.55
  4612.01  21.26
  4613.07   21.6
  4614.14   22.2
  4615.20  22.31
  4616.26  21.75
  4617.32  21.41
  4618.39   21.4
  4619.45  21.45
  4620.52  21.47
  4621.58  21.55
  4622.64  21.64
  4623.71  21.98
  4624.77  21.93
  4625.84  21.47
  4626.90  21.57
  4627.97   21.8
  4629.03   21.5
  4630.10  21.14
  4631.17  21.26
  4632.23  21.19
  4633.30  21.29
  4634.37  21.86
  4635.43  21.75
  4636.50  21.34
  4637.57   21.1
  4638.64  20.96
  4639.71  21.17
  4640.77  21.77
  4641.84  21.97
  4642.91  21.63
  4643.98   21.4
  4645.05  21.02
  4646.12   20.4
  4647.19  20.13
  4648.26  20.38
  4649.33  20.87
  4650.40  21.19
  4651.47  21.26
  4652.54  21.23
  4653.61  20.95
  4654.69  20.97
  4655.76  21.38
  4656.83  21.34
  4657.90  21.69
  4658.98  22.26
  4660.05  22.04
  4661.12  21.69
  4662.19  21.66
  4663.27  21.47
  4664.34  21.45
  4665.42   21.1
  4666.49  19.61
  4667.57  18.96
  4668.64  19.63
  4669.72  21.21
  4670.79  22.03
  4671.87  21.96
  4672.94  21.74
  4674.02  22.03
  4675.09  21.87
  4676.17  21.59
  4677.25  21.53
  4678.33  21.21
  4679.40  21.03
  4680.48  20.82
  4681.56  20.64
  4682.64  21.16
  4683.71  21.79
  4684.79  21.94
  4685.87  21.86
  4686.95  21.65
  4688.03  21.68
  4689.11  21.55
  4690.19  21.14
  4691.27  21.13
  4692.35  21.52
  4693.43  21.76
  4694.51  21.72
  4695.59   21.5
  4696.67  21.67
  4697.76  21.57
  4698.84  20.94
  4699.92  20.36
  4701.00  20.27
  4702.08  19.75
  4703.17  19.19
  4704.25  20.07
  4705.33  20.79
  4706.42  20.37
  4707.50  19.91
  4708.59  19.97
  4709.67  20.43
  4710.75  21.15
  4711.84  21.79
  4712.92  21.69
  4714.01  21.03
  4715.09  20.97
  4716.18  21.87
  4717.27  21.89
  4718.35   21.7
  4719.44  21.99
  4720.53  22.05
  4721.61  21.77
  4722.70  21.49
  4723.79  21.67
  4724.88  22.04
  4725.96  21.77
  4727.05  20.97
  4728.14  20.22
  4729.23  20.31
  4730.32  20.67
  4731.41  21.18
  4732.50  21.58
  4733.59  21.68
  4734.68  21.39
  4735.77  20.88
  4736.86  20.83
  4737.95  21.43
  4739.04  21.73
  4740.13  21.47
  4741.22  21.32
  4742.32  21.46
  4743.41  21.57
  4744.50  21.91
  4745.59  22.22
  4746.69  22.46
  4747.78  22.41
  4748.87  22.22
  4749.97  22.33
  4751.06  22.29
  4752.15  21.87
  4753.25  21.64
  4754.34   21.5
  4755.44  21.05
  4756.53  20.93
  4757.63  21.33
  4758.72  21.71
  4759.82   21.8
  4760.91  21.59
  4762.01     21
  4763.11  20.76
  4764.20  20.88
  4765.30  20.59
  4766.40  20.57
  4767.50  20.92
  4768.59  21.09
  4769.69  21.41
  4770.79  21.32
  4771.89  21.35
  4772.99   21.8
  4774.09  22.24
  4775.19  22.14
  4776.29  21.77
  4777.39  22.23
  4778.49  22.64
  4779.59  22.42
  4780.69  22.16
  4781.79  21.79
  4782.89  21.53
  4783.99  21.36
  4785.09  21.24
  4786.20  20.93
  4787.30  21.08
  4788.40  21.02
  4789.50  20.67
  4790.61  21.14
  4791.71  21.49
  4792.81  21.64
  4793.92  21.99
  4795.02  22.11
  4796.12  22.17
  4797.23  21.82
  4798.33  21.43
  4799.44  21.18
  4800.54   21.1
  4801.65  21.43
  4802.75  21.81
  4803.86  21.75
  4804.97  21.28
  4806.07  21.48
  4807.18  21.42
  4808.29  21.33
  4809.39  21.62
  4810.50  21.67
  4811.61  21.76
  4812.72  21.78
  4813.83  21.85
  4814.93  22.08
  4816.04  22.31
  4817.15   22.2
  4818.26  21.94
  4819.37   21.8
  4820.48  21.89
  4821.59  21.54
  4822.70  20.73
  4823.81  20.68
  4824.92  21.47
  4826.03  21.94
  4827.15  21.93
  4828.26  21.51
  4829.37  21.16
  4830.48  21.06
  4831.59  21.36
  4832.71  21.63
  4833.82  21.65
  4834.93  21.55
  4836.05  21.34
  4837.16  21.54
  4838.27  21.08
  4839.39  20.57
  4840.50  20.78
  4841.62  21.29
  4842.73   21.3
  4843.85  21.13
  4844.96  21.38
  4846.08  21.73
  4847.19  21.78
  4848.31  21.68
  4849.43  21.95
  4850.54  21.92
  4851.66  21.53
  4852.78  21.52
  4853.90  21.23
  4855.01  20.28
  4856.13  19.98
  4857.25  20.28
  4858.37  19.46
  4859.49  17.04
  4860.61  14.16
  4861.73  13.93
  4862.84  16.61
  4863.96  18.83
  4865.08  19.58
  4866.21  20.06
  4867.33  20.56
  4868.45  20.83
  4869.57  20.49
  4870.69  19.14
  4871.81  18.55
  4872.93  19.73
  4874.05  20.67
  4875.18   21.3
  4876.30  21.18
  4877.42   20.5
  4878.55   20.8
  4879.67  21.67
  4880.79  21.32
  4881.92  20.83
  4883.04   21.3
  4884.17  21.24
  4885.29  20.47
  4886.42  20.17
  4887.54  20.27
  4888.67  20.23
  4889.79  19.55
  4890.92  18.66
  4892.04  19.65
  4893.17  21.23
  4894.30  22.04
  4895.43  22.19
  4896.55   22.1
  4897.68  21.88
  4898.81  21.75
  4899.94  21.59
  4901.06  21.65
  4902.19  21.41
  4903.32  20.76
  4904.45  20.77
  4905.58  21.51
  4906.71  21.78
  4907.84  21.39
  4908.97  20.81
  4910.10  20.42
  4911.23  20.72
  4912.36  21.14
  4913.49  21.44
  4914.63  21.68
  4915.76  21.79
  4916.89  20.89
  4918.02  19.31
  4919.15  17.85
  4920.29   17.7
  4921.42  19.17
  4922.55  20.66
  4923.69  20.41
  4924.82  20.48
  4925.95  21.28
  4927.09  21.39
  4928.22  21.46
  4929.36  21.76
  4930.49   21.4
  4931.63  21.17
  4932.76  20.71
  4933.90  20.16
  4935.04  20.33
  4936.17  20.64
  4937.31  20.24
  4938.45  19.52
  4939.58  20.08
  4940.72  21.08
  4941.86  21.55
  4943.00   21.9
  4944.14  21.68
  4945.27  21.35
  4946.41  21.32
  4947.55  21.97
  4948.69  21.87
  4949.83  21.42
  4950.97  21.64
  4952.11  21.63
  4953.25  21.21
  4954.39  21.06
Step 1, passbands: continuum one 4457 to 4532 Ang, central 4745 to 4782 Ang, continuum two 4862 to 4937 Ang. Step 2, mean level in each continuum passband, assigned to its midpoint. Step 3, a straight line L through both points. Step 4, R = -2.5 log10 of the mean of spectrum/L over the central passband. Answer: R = -0.05 mag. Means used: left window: 20.8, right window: 20.6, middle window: 21.7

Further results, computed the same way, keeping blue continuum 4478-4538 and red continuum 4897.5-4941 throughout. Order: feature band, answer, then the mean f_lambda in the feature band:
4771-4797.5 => -0.046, 21.7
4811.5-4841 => -0.038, 21.5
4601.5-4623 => -0.035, 21.5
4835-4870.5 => 0.031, 20.2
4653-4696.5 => -0.029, 21.4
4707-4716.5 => -0.009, 21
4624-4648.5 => -0.027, 21.3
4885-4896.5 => 0.013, 20.5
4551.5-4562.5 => -0.028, 21.4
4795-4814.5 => -0.042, 21.6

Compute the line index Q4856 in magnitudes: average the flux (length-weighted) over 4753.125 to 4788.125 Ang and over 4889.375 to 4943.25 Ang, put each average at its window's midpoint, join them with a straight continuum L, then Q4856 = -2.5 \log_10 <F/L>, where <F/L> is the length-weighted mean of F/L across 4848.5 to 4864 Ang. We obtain 0.10 mag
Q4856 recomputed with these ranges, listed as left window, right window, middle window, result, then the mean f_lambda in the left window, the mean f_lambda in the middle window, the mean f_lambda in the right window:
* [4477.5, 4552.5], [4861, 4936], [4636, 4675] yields -0.02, 20.9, 21.2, 20.5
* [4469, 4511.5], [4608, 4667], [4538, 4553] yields 0.01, 21.1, 21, 21.4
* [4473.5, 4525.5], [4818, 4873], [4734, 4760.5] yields -0.05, 21.2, 21.7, 20.5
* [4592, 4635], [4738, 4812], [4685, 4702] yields 0.01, 21.4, 21.3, 21.6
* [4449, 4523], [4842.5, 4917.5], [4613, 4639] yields -0.05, 20.7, 21.6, 20.6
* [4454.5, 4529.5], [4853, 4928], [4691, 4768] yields -0.04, 20.7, 21.3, 20.3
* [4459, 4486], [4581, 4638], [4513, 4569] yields 0.00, 20.3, 20.8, 21.3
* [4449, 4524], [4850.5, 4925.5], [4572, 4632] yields -0.04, 20.7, 21.3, 20.3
